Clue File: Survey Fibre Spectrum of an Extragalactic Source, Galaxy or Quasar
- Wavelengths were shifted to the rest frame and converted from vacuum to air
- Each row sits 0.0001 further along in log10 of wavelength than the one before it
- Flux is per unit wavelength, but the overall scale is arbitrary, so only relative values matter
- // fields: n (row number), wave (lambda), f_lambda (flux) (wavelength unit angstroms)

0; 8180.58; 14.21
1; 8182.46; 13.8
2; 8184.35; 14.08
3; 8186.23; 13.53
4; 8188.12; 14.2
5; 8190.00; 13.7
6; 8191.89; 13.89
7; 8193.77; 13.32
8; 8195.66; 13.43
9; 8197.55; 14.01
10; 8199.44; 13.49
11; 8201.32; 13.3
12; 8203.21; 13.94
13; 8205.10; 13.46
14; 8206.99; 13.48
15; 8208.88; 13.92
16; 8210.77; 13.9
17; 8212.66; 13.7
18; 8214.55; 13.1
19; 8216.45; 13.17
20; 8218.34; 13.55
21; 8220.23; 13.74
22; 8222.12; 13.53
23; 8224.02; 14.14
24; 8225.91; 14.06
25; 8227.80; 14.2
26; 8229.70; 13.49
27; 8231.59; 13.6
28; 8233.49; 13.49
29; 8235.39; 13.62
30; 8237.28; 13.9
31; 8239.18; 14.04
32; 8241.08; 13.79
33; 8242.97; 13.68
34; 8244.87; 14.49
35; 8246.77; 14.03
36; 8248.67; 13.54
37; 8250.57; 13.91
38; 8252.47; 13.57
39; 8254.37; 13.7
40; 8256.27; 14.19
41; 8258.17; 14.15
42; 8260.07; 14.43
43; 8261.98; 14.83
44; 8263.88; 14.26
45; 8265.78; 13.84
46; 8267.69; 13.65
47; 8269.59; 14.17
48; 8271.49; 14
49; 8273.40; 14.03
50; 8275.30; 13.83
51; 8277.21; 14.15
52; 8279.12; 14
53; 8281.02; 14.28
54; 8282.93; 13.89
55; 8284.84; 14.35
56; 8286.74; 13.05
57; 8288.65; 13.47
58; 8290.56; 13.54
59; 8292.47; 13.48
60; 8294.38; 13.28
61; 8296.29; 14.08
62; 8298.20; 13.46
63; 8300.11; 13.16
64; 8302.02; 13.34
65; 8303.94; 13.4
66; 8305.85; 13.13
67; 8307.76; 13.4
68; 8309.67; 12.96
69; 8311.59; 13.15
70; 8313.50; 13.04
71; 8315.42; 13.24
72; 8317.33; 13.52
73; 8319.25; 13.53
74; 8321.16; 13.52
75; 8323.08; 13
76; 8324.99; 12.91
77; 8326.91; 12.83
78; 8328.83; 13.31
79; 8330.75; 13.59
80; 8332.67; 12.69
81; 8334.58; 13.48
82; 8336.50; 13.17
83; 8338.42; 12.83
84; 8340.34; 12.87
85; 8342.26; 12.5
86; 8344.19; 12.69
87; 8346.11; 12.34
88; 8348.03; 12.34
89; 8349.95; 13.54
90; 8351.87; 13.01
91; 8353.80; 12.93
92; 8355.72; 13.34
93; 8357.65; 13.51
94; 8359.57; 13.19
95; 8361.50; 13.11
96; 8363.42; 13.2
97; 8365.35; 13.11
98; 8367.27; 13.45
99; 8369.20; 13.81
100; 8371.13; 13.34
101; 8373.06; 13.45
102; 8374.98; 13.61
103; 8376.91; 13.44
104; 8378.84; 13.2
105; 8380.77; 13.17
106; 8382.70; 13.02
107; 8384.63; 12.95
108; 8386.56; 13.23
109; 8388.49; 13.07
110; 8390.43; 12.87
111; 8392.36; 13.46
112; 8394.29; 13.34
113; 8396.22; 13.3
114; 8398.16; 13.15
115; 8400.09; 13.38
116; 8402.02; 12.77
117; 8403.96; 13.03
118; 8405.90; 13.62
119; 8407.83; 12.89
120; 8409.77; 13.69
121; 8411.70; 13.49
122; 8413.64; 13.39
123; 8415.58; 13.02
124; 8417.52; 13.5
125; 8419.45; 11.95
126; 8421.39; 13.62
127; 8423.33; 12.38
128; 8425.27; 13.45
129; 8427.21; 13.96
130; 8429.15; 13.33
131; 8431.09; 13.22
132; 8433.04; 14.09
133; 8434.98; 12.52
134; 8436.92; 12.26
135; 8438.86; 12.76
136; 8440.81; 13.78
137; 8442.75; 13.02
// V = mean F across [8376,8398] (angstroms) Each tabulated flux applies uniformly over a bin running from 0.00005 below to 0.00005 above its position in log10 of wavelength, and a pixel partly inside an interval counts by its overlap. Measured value 13.2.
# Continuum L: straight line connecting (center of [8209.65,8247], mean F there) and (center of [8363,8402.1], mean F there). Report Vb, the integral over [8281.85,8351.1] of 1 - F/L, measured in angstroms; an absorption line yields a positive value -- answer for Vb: 1.3 angstroms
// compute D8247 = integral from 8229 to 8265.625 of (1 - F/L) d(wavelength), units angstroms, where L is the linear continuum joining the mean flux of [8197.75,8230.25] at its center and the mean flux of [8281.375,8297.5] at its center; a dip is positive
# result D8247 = -0.72 angstroms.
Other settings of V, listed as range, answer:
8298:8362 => 13.1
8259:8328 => 13.6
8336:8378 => 13.1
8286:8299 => 13.5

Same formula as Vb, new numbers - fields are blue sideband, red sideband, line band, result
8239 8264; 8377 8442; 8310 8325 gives 0.5 angstroms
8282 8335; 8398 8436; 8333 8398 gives 0.7 angstroms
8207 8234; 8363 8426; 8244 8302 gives -1.5 angstroms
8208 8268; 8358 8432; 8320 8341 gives 0.6 angstroms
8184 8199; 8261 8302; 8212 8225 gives 0.2 angstroms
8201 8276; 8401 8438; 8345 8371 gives 0.5 angstroms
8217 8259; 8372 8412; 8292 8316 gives 0.5 angstroms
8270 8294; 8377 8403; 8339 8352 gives 0.7 angstroms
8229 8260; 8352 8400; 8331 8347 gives 0.7 angstroms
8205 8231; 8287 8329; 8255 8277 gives -1.0 angstroms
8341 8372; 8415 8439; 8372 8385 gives -0.2 angstroms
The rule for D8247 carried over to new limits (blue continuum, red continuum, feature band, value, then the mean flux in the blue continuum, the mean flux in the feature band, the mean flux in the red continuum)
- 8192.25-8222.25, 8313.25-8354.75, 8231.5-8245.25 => -0.38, 13.6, 13.8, 13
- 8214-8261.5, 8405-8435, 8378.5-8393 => 0.29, 13.8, 13.1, 13.3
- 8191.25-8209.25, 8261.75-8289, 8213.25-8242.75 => 0.12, 13.6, 13.7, 14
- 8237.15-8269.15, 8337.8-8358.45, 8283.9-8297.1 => -0.03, 14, 13.6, 12.9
